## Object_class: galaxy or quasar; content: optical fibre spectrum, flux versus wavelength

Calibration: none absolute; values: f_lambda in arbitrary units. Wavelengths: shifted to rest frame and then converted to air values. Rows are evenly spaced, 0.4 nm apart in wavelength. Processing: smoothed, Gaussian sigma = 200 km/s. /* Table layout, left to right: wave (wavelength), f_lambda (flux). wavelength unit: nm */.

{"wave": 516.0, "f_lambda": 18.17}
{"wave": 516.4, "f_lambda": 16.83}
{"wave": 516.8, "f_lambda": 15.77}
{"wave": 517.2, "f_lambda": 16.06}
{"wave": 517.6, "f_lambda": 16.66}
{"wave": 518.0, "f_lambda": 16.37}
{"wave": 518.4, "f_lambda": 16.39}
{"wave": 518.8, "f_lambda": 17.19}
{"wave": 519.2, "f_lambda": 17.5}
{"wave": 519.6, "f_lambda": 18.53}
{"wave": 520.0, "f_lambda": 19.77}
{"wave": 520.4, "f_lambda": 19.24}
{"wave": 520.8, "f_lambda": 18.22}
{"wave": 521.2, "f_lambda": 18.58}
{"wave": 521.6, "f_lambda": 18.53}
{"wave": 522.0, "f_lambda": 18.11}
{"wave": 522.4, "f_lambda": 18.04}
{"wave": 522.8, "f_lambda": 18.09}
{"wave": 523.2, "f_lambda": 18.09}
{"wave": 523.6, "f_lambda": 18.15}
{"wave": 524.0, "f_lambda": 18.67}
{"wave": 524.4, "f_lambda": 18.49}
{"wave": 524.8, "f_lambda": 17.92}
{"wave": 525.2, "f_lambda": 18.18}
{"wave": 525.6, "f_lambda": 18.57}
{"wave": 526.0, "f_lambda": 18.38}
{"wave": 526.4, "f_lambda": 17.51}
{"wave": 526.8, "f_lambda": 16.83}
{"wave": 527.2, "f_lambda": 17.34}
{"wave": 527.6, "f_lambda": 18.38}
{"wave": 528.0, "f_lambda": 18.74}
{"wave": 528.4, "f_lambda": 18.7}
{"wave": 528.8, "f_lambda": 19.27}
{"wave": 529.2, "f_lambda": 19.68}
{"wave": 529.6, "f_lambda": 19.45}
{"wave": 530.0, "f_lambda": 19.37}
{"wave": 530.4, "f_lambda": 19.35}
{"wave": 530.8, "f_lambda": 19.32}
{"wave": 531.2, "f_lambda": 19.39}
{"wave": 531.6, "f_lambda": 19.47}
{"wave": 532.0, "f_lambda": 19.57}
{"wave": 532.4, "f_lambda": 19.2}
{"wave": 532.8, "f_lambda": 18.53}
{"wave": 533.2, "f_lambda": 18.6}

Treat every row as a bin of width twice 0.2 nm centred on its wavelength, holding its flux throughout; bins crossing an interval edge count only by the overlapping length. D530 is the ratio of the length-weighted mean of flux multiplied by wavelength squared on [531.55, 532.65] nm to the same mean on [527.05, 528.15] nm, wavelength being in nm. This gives 1.08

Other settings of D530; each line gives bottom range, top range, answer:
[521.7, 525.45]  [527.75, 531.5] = 1.08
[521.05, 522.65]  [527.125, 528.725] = 1.03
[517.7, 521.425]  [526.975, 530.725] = 1.09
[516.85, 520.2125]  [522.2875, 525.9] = 1.08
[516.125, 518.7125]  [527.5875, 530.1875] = 1.22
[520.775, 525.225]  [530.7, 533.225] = 1.09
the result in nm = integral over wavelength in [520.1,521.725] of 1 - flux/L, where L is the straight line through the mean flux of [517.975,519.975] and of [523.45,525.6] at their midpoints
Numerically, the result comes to -0.09 nm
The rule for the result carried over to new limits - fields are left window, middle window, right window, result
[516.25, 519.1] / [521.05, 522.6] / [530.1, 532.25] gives -0.08 nm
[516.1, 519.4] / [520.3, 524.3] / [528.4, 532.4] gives -0.17 nm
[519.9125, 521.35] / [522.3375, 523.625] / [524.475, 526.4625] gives 0.03 nm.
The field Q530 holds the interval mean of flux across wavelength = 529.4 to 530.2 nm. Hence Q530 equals 19.4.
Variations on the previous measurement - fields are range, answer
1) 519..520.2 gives 18.6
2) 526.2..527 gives 17.2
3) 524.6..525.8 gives 18.2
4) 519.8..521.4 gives 19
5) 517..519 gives 16.5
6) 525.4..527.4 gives 17.7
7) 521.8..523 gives 18.1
